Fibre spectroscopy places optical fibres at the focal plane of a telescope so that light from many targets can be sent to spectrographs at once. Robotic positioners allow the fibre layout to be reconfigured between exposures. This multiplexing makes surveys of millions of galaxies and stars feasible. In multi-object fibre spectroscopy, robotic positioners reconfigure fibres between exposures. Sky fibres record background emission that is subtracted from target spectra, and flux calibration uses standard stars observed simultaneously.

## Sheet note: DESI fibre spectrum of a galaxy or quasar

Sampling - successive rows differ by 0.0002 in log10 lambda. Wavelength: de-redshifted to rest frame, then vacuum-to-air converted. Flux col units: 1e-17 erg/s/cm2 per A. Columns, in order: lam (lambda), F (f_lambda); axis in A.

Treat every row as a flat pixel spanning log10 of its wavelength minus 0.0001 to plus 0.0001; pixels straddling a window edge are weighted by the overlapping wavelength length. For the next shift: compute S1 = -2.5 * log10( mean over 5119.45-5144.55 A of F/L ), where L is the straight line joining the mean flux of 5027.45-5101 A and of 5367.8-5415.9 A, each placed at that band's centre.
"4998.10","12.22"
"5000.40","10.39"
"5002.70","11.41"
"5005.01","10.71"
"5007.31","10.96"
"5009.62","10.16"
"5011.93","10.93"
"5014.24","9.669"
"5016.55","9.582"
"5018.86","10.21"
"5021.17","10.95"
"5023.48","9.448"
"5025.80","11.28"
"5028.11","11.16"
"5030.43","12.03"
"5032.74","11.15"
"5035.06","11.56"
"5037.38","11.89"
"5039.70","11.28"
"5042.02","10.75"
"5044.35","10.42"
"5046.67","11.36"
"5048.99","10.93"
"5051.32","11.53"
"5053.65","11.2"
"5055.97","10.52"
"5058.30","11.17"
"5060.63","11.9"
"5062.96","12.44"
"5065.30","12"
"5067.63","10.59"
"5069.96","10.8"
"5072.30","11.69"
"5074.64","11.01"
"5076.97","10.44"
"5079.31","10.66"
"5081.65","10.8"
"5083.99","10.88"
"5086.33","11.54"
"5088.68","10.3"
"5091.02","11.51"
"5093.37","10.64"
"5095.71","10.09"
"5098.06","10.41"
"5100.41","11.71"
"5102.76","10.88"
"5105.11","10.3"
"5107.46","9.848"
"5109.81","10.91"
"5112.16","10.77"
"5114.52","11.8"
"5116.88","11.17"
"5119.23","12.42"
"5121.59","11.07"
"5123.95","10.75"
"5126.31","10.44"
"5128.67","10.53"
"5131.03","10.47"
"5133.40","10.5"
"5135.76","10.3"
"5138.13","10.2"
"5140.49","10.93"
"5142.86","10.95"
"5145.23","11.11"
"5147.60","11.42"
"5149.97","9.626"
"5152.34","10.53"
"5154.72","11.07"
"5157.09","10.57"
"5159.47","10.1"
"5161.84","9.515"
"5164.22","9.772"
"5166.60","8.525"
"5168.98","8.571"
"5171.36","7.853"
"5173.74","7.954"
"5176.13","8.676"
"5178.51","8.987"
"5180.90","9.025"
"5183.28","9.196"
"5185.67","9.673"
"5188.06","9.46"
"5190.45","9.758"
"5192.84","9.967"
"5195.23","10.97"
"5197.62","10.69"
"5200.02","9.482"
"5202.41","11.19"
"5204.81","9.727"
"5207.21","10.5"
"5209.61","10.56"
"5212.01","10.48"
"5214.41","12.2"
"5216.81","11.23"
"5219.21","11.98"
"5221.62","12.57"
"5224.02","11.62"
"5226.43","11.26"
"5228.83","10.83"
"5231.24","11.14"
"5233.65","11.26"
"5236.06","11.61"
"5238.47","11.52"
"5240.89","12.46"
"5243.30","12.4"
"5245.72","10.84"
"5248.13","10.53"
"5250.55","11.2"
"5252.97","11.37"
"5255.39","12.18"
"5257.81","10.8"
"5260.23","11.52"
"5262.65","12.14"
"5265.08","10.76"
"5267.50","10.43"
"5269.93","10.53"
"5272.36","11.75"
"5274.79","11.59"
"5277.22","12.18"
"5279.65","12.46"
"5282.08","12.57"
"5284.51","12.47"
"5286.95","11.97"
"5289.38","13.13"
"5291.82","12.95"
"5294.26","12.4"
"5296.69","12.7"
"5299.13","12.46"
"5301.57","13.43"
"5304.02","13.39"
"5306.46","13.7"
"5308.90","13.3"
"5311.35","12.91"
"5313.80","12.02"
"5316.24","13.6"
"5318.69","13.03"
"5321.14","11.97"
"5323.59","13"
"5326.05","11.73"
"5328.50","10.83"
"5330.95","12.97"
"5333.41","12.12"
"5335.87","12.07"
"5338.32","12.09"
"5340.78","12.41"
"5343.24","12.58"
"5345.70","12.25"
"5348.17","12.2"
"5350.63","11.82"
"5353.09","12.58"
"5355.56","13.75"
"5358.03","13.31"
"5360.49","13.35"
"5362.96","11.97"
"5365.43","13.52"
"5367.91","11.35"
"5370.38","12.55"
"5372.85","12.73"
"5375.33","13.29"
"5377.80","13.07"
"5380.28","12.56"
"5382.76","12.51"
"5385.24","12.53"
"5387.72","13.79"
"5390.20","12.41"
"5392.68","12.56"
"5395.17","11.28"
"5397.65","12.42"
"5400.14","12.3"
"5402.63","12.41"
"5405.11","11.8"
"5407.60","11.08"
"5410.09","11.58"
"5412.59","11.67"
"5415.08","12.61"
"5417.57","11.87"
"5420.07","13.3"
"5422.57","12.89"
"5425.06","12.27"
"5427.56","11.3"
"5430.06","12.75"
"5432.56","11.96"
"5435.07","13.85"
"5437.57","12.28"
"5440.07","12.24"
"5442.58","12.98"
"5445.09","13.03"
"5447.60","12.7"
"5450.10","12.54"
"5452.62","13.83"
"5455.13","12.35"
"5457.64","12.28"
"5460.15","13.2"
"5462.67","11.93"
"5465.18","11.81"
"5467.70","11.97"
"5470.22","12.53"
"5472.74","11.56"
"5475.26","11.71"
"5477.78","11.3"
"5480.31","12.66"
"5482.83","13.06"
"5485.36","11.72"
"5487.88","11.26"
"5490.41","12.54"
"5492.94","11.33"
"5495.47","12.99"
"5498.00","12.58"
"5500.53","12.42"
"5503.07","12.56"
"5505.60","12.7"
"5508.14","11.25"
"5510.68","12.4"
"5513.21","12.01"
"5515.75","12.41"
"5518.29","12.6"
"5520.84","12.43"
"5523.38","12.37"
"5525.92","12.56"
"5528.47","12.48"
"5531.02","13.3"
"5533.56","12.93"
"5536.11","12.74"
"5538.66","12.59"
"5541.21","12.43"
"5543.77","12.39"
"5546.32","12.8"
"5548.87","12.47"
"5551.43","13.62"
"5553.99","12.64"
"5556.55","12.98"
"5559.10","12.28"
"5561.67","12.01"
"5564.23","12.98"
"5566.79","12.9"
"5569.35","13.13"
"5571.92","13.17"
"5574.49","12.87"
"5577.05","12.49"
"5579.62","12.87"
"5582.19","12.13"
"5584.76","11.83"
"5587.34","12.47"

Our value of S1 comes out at 0.068 mag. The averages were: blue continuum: 11.1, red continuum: 12.3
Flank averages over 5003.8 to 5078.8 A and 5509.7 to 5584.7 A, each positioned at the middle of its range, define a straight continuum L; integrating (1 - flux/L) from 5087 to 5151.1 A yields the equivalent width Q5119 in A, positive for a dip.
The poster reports 2.6 A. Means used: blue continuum 11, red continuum 12.6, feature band 10.8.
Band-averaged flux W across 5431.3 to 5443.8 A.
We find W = 12.7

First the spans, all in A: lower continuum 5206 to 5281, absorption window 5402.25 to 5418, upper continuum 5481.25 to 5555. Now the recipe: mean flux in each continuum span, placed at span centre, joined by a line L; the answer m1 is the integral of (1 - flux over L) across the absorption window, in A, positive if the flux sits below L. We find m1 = 0.30 A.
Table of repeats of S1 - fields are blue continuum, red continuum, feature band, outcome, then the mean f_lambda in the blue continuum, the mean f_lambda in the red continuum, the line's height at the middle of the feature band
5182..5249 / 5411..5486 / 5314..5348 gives -0.06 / 10.9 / 12.4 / 11.6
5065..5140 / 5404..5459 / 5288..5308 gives -0.11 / 10.8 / 12.4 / 11.8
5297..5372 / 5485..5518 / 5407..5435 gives 0.02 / 12.6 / 12.2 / 12.4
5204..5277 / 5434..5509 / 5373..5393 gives -0.08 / 11.3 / 12.4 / 12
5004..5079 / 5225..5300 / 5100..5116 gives 0.04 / 11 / 11.7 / 11.2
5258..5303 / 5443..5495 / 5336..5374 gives -0.04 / 12.1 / 12.3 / 12.1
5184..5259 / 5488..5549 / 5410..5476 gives -0.03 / 11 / 12.4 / 12.1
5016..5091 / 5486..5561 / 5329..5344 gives -0.03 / 11.1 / 12.5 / 11.9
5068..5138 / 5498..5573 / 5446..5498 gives 0.01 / 10.8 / 12.6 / 12.3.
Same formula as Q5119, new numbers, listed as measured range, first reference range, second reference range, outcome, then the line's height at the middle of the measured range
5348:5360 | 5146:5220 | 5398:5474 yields -1.27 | 11.6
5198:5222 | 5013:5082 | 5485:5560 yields 1.22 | 11.5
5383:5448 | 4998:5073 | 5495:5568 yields -0.88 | 12.2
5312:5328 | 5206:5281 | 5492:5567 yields -1.06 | 11.7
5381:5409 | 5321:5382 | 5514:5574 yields 0.57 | 12.5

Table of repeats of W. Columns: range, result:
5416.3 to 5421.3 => 12.6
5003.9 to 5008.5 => 10.8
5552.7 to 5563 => 12.5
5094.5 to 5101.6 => 10.7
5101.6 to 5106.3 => 10.6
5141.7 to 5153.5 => 10.7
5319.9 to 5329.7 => 11.9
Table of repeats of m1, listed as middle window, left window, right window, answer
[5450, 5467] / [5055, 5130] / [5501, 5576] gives -0.3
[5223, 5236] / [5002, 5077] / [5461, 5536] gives 0.3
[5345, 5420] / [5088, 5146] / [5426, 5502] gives -2.9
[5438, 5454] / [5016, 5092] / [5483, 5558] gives -0.8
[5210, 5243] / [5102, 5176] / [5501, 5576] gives -2.2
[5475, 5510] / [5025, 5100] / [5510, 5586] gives 0.8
